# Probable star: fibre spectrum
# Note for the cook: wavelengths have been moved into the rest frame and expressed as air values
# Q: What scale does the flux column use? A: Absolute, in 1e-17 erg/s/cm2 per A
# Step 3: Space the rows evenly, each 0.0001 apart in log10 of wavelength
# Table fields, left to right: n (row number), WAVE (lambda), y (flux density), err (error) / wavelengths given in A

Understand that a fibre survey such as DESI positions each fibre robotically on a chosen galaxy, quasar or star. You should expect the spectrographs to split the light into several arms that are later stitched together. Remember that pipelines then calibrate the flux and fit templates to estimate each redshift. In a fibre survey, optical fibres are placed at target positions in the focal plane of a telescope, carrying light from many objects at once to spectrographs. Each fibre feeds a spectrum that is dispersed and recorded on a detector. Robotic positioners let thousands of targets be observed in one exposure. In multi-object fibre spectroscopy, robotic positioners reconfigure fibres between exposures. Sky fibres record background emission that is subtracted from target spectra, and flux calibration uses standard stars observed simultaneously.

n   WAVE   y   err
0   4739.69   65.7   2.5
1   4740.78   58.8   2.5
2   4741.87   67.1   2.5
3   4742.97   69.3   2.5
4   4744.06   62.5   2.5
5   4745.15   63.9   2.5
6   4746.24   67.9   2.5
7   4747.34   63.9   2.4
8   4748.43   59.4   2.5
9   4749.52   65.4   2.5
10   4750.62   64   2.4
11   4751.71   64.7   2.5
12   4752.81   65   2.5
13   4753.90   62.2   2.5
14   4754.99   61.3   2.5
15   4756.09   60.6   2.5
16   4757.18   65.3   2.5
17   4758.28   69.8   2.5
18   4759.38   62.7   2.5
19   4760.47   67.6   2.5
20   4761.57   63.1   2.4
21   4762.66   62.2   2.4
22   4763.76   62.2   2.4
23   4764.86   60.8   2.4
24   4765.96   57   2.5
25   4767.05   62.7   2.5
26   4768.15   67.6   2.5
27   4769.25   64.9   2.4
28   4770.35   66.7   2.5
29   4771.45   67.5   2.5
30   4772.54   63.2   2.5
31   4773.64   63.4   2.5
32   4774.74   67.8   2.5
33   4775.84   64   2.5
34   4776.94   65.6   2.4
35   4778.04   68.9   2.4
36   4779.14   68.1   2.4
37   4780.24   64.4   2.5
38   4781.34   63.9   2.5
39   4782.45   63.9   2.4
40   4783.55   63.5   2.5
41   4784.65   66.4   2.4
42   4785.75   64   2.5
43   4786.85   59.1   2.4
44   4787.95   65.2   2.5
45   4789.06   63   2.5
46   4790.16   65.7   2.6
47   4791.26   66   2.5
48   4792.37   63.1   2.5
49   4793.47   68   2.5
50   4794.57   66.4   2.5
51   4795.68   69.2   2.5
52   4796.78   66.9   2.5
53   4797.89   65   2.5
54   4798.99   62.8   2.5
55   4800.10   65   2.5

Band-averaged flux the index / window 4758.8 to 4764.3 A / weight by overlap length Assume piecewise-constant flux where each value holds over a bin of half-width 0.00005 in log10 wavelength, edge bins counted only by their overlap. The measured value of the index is 63.6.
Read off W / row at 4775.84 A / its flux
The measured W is 64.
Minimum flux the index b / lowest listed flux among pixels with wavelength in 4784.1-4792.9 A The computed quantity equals 59.1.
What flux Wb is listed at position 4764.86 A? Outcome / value 60.8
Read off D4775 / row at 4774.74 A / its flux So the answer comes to 67.8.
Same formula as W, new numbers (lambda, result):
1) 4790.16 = 65.7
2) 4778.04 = 68.9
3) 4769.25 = 64.9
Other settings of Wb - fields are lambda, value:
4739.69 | 65.7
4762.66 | 62.2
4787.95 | 65.2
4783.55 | 63.5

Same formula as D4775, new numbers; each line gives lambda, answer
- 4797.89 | 65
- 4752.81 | 65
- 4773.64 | 63.4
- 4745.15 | 63.9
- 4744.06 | 62.5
